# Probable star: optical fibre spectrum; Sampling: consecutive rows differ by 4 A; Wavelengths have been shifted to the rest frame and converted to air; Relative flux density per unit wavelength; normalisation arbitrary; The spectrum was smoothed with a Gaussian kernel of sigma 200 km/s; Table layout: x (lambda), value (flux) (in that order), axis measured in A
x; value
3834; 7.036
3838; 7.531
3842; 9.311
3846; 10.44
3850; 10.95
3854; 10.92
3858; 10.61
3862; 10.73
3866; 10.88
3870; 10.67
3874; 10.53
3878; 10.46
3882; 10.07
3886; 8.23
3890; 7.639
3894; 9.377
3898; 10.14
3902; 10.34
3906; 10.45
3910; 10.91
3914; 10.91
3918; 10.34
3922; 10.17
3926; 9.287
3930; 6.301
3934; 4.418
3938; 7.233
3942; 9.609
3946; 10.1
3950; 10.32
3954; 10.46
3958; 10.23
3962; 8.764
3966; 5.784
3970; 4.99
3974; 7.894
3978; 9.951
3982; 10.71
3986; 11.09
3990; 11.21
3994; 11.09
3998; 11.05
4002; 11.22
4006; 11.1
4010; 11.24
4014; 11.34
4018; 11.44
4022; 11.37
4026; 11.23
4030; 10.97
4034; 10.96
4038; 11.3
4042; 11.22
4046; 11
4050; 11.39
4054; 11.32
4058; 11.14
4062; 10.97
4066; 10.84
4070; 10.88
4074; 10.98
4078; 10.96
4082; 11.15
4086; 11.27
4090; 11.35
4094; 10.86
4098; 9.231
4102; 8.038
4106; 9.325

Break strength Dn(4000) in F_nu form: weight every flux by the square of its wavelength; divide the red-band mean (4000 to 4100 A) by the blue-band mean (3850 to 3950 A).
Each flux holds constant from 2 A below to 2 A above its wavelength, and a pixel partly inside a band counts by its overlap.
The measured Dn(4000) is 1.24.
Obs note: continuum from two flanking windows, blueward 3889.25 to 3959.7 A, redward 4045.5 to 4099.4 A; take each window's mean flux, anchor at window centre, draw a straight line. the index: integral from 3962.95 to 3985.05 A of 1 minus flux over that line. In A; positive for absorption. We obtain 4.1 A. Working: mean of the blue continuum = 9.37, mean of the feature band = 8.06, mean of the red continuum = 11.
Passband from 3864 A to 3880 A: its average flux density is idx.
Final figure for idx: 10.6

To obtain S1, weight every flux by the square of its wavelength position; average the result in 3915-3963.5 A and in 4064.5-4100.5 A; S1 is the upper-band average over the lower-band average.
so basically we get 1.3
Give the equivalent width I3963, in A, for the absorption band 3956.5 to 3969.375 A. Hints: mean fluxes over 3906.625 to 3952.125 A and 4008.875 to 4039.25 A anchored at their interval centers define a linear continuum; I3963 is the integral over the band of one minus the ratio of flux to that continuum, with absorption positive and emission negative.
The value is 2.62 A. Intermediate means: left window 9.1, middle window 7.83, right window 11.2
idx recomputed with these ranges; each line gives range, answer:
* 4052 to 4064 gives 11.1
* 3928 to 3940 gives 5.98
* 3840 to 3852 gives 10.2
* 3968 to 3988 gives 8.93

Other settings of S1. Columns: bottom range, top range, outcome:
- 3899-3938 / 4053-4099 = 1.29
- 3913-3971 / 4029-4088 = 1.37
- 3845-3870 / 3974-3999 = 1.05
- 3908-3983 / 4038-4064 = 1.33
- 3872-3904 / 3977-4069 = 1.24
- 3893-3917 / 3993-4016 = 1.13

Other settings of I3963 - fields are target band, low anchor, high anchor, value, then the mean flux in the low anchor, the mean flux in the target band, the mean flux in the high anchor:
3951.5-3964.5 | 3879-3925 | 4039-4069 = 0.81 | 9.87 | 9.68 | 11.1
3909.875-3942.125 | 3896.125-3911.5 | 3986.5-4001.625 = 6.00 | 10.4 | 8.63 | 11.1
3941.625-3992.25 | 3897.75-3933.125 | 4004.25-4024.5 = 5.81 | 9.69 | 9.32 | 11.3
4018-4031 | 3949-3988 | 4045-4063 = -1.03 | 8.99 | 11.2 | 11.2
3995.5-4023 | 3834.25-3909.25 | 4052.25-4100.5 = -1.78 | 9.91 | 11.2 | 10.9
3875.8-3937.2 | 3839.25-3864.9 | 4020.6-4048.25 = 8.07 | 10.4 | 9.23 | 11.1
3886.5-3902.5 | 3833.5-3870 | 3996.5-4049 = 1.73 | 9.98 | 9.18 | 11.2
